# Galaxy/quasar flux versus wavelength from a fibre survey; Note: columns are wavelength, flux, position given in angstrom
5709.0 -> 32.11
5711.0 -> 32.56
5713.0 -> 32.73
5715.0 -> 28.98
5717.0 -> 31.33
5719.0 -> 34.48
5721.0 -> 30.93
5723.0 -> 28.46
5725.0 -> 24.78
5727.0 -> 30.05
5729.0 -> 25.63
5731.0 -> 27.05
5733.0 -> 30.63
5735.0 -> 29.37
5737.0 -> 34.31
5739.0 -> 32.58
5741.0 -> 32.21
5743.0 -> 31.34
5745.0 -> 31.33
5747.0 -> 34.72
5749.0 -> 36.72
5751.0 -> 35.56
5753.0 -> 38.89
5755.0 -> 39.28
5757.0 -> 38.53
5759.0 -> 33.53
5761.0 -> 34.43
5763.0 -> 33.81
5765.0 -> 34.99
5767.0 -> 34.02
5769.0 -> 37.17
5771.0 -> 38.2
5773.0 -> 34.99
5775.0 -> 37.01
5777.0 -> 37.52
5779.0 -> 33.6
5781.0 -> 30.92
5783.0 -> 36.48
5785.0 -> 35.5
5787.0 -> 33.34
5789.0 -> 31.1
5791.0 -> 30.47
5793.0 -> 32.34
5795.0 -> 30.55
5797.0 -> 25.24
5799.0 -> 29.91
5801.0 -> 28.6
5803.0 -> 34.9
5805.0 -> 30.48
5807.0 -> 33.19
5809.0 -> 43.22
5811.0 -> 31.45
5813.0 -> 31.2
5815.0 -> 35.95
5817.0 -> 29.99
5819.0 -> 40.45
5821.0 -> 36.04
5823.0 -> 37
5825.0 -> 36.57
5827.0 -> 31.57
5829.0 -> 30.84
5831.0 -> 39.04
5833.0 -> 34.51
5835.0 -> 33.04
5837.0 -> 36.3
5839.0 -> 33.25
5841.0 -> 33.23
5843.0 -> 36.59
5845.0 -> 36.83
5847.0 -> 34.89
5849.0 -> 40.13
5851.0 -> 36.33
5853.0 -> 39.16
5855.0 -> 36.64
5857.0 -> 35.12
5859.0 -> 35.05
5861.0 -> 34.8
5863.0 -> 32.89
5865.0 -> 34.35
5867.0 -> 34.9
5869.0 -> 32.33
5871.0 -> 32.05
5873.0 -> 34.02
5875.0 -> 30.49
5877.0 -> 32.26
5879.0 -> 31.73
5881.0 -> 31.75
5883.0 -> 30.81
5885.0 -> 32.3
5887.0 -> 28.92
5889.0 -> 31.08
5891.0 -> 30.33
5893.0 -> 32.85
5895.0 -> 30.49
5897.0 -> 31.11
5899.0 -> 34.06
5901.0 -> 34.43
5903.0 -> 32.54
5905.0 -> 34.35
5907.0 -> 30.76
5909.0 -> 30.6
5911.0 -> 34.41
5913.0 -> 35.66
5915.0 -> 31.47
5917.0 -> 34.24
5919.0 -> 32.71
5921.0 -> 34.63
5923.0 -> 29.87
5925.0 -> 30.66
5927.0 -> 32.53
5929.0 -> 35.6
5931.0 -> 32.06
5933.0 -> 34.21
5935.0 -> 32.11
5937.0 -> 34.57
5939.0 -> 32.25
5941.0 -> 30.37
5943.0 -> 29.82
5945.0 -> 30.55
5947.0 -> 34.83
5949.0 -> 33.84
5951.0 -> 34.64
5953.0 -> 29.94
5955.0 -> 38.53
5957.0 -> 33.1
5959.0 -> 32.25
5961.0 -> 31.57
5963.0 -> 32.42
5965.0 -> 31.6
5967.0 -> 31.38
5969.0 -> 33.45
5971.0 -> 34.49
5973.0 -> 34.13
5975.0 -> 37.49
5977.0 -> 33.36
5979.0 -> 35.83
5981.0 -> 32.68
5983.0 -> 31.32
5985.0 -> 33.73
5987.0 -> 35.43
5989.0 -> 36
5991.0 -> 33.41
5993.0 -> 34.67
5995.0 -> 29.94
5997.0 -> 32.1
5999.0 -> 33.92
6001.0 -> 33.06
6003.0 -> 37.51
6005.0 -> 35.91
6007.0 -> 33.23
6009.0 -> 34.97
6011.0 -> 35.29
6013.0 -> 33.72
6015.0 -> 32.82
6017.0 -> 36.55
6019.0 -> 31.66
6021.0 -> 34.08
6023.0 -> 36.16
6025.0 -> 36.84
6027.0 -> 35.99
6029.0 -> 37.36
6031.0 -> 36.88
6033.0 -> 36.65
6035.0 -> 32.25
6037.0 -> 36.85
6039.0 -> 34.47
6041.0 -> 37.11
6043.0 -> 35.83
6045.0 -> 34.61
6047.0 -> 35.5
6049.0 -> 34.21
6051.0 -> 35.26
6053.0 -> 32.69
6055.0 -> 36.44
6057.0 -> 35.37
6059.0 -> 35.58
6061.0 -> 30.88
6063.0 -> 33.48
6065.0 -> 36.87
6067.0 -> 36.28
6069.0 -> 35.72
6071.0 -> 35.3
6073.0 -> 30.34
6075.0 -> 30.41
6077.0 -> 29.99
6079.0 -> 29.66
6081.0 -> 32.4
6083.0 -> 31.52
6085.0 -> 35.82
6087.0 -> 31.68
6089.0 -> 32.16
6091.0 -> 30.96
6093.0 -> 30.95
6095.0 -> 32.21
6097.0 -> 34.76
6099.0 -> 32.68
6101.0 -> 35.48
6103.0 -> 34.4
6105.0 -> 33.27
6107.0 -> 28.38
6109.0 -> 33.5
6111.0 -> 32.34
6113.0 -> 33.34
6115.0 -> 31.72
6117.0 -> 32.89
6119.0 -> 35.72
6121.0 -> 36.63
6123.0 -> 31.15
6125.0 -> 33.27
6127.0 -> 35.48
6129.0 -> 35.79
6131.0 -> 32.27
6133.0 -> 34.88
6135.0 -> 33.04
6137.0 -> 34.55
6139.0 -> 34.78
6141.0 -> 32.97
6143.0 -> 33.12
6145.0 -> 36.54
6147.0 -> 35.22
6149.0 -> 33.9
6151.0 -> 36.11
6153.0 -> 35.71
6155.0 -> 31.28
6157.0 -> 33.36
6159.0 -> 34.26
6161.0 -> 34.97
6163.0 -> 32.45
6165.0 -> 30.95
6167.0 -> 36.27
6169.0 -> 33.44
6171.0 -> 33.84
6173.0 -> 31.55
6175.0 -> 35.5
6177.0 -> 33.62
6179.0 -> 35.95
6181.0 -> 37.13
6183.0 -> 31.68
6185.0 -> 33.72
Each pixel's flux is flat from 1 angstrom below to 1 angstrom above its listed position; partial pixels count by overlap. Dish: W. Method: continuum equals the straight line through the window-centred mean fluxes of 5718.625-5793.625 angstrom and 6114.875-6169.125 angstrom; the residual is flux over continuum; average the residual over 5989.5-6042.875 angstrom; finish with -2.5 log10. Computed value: -0.030 mag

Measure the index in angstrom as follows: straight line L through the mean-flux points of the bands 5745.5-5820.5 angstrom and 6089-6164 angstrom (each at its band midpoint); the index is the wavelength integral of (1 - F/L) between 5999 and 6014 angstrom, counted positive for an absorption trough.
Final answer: -0.40 angstrom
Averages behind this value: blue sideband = 34.3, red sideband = 33.6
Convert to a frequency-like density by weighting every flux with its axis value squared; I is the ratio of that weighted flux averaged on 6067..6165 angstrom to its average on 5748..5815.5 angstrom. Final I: 1.1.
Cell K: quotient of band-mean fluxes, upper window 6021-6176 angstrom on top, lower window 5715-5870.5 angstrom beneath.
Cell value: 1.0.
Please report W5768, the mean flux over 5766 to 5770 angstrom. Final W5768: 35.6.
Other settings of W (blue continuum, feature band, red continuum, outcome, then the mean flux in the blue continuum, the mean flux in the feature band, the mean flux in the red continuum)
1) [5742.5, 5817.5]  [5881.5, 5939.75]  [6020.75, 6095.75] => 0.05 mag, 34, 32.5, 34.1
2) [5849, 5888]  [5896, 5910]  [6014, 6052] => 0.05 mag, 33.6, 32.5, 35.3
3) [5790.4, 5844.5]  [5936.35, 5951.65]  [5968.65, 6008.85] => 0.05 mag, 33.6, 32.5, 34.1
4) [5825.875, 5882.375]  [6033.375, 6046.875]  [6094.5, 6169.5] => -0.04 mag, 34.4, 35.3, 33.8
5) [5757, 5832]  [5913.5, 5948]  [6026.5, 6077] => 0.06 mag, 34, 32.5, 34.8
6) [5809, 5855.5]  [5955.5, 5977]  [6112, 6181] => 0.05 mag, 35.4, 33.3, 34.1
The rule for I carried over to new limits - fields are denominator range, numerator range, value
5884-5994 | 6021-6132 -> 1.08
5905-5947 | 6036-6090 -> 1.09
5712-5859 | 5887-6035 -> 1.05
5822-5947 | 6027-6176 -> 1.09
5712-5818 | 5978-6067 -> 1.15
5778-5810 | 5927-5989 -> 1.08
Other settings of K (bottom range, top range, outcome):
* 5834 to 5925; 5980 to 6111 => 1.02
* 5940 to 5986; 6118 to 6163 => 1.04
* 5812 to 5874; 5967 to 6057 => 0.99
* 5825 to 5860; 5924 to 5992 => 0.94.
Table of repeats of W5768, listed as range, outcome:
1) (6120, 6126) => 33.7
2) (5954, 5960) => 34.6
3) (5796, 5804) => 29.7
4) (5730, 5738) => 30.3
